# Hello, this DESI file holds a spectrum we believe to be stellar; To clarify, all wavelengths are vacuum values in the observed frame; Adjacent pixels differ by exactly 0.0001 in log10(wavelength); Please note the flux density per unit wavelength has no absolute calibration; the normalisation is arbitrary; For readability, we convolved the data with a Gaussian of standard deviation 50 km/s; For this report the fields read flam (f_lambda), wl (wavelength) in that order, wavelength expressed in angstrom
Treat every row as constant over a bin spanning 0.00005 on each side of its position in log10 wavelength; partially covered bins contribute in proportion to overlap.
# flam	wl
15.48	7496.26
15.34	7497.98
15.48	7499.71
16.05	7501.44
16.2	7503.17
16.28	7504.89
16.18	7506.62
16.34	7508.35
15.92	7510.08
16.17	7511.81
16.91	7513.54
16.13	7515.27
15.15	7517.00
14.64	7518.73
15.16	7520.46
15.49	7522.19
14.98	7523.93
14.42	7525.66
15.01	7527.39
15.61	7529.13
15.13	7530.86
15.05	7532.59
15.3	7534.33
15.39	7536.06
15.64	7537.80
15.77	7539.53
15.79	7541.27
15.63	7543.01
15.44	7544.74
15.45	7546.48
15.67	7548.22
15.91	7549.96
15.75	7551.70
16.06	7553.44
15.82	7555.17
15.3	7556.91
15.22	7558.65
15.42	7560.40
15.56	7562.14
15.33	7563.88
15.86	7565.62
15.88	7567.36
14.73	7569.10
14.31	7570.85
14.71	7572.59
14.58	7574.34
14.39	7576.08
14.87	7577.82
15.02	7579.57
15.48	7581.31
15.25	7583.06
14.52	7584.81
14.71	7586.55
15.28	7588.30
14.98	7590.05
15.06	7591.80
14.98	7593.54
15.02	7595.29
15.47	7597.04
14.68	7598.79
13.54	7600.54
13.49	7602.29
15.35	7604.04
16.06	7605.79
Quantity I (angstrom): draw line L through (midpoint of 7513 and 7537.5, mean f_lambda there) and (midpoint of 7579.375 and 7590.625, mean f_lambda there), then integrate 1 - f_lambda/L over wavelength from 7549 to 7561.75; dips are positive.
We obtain -0.4 angstrom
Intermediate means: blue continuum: 15.3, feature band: 15.6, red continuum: 15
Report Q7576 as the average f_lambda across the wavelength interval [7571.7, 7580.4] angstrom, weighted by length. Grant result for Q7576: 14.7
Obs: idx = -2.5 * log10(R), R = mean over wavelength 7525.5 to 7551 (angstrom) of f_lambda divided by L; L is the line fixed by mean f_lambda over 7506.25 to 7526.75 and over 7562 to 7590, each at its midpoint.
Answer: 0.00 mag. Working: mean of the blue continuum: 15.6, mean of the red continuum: 15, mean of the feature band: 15.4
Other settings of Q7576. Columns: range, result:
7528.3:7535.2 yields 15.3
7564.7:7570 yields 15.5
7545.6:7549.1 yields 15.5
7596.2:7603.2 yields 14.3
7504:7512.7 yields 16.2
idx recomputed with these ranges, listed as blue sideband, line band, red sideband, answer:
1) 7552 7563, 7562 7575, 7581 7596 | 0.02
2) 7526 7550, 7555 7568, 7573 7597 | -0.02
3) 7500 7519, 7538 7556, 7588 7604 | -0.02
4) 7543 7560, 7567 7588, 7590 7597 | 0.03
